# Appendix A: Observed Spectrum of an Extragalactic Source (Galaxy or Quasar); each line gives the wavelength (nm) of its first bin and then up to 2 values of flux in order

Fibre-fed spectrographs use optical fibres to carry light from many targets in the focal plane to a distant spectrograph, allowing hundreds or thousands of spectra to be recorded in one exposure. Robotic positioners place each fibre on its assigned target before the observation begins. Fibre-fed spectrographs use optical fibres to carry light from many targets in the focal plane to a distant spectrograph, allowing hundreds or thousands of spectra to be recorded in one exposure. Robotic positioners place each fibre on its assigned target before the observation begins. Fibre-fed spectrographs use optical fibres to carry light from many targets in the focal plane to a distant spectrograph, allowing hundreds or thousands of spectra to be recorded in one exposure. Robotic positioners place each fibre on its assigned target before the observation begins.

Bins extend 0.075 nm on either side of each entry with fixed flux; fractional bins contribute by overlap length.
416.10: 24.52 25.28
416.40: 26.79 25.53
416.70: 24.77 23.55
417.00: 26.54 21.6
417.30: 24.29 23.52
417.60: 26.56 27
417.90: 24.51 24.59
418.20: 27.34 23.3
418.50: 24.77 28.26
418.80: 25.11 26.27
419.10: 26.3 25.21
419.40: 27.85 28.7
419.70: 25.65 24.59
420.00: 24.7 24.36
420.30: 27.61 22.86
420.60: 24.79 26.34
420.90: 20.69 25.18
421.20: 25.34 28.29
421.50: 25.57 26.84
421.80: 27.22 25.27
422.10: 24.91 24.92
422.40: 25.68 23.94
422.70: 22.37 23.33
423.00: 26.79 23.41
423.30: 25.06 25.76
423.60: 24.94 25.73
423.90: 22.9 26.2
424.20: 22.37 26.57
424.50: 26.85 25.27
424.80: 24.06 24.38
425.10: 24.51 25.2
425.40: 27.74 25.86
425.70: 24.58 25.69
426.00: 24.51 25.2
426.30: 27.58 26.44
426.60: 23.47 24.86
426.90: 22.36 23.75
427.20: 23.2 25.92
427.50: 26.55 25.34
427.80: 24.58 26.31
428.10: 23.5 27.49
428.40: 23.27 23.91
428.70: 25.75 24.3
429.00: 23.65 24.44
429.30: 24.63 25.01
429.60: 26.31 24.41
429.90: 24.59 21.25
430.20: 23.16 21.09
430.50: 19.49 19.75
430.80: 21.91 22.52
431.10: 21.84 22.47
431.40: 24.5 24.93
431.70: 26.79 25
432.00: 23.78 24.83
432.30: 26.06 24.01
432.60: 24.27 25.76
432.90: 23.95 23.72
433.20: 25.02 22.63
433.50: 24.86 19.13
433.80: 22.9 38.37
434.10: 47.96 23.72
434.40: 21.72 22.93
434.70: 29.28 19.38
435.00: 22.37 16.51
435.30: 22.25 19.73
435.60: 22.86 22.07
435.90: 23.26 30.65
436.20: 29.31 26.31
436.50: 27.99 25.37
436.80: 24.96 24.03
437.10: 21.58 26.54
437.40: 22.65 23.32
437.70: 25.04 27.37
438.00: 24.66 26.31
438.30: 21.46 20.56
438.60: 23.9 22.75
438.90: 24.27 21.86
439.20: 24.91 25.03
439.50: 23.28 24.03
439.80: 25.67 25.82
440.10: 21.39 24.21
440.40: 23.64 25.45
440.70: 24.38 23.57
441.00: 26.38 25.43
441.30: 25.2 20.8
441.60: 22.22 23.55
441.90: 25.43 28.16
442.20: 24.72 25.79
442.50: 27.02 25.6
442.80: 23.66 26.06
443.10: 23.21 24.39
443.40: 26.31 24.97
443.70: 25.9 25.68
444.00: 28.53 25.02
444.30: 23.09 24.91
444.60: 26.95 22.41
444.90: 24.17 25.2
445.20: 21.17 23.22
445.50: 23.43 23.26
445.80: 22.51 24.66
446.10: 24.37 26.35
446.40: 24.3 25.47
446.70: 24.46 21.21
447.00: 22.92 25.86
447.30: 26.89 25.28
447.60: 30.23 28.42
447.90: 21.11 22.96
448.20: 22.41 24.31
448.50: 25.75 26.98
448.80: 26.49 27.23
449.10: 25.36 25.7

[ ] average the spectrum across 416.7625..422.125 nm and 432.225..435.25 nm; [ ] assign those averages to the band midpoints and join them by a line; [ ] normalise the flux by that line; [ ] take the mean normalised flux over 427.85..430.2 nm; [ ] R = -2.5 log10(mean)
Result 0.03 mag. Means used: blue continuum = 25.4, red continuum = 25.2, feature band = 24.5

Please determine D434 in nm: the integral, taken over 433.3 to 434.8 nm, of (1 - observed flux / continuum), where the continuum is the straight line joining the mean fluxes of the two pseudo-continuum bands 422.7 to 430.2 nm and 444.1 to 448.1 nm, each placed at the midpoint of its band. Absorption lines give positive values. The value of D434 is -0.16 nm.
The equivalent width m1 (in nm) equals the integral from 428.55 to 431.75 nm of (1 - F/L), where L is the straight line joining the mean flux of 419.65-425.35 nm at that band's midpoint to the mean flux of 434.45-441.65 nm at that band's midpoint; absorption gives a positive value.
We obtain 0.141 nm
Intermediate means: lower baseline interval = 25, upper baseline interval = 24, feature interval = 23.5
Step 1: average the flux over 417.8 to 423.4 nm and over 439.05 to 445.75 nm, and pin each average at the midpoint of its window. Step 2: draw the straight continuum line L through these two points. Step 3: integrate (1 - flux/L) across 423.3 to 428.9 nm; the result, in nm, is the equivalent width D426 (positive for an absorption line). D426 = 0.02 nm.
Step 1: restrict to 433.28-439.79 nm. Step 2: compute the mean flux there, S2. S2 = 24.7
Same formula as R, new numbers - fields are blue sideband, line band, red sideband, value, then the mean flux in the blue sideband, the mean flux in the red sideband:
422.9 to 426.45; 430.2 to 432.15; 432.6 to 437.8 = 0.10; 25.3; 24.9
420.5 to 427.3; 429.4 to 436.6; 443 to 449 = 0.02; 25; 24.8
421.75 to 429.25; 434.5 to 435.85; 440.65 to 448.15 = 0.13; 24.9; 24.7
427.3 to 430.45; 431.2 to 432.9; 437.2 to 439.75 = -0.02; 24.5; 24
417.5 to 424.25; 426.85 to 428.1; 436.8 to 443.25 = 0.01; 25.3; 24.3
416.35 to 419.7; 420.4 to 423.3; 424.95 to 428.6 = 0.02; 25.6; 25.1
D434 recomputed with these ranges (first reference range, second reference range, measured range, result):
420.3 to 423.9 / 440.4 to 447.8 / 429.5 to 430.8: 0.13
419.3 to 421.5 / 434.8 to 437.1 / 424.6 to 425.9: -0.01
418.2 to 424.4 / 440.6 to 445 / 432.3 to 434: 0.02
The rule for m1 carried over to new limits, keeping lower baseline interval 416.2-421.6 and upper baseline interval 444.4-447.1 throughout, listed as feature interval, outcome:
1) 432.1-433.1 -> 0.00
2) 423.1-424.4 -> 0.02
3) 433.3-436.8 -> -0.11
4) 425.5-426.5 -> -0.03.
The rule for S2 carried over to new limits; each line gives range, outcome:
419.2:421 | 25.3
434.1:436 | 23.3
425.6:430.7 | 24.3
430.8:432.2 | 23.9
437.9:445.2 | 24.5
